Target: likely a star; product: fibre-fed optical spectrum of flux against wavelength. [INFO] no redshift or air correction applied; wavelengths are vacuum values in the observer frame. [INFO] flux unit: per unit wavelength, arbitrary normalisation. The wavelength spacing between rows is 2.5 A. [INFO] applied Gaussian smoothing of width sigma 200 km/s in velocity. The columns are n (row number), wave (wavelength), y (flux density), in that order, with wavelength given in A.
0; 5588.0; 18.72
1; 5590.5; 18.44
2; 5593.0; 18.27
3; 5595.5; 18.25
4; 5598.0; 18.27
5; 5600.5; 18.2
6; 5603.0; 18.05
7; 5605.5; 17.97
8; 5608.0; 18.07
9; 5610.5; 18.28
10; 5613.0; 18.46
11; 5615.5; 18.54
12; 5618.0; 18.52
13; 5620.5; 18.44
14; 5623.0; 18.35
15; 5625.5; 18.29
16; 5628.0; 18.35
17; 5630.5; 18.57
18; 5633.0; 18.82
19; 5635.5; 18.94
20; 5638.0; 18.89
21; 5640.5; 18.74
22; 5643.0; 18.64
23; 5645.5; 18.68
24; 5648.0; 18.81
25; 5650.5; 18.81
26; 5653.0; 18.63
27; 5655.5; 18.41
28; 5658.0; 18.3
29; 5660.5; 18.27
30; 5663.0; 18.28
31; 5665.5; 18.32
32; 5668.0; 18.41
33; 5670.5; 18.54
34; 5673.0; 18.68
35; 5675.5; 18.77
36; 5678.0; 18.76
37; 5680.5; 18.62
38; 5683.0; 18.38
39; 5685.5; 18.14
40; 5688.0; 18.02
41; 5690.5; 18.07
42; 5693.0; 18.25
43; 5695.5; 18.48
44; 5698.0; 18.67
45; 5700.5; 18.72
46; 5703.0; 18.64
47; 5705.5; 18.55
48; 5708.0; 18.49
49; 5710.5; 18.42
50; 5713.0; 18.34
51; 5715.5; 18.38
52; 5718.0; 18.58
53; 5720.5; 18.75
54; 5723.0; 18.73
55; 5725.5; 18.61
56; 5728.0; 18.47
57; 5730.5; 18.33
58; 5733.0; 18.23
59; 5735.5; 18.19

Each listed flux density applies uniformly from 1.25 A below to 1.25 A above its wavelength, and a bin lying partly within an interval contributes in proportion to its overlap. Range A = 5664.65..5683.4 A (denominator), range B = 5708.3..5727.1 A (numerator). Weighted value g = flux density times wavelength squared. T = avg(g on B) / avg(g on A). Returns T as 1.01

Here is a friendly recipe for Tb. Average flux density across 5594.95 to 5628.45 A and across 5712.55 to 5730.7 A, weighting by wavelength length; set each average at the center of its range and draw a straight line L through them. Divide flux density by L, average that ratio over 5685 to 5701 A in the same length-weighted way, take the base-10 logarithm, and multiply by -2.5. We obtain 0.01 mag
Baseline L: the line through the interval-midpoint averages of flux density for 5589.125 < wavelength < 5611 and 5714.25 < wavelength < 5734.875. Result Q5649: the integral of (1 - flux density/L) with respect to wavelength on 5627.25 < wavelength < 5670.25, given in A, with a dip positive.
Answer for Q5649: -0.6 A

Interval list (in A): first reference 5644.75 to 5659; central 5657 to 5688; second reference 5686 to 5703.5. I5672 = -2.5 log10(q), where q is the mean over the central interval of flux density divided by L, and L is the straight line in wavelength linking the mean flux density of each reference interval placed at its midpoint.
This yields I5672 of 0.00 mag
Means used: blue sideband 18.6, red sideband 18.4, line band 18.4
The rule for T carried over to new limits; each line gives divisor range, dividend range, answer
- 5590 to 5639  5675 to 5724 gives 1.04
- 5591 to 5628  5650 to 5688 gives 1.03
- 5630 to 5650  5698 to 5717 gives 1.01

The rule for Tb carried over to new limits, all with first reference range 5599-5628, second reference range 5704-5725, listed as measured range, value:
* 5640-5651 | -0.021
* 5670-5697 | 0.002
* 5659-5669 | 0.006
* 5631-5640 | -0.029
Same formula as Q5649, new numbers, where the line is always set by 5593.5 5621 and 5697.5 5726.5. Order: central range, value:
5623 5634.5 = -0.10 A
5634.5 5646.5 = -0.27 A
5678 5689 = 0.08 A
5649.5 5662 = -0.04 A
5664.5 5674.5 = -0.03 A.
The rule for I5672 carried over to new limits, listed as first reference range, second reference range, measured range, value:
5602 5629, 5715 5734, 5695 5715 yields 0.00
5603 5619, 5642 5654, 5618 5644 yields 0.00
